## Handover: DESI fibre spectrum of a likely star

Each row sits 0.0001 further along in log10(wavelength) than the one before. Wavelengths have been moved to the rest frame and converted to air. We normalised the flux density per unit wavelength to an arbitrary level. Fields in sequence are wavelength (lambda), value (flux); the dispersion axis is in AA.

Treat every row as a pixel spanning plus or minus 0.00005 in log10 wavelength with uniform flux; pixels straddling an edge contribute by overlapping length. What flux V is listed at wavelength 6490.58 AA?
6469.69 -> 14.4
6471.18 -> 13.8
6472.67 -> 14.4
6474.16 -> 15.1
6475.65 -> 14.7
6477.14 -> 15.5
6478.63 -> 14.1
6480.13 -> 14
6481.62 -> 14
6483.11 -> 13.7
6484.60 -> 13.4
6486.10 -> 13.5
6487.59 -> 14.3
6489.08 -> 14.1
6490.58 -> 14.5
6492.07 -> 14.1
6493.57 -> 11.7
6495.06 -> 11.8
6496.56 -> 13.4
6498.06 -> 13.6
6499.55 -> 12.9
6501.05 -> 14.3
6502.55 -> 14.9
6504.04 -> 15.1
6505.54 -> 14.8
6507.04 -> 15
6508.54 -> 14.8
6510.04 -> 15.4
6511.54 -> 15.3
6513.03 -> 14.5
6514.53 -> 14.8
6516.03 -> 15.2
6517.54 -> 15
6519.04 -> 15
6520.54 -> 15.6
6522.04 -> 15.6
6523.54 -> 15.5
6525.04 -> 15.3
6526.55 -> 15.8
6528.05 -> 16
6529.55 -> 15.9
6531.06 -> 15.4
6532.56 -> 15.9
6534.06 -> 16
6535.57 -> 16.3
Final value 14.5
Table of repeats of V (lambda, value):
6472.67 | 14.4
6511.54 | 15.3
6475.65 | 14.7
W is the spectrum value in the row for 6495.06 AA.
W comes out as 11.8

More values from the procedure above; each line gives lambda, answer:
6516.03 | 15.2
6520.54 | 15.6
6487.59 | 14.3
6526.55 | 15.8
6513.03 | 14.5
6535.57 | 16.3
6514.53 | 14.8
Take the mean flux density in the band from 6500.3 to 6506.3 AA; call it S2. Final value 14.8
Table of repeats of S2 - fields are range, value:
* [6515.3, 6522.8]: 15.3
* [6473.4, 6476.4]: 14.9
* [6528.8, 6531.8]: 15.6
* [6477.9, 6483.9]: 13.9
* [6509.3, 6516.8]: 15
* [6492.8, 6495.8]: 11.8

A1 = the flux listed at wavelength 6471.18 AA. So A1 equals 13.8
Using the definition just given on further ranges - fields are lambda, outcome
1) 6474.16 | 15.1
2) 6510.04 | 15.4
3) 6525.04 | 15.3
